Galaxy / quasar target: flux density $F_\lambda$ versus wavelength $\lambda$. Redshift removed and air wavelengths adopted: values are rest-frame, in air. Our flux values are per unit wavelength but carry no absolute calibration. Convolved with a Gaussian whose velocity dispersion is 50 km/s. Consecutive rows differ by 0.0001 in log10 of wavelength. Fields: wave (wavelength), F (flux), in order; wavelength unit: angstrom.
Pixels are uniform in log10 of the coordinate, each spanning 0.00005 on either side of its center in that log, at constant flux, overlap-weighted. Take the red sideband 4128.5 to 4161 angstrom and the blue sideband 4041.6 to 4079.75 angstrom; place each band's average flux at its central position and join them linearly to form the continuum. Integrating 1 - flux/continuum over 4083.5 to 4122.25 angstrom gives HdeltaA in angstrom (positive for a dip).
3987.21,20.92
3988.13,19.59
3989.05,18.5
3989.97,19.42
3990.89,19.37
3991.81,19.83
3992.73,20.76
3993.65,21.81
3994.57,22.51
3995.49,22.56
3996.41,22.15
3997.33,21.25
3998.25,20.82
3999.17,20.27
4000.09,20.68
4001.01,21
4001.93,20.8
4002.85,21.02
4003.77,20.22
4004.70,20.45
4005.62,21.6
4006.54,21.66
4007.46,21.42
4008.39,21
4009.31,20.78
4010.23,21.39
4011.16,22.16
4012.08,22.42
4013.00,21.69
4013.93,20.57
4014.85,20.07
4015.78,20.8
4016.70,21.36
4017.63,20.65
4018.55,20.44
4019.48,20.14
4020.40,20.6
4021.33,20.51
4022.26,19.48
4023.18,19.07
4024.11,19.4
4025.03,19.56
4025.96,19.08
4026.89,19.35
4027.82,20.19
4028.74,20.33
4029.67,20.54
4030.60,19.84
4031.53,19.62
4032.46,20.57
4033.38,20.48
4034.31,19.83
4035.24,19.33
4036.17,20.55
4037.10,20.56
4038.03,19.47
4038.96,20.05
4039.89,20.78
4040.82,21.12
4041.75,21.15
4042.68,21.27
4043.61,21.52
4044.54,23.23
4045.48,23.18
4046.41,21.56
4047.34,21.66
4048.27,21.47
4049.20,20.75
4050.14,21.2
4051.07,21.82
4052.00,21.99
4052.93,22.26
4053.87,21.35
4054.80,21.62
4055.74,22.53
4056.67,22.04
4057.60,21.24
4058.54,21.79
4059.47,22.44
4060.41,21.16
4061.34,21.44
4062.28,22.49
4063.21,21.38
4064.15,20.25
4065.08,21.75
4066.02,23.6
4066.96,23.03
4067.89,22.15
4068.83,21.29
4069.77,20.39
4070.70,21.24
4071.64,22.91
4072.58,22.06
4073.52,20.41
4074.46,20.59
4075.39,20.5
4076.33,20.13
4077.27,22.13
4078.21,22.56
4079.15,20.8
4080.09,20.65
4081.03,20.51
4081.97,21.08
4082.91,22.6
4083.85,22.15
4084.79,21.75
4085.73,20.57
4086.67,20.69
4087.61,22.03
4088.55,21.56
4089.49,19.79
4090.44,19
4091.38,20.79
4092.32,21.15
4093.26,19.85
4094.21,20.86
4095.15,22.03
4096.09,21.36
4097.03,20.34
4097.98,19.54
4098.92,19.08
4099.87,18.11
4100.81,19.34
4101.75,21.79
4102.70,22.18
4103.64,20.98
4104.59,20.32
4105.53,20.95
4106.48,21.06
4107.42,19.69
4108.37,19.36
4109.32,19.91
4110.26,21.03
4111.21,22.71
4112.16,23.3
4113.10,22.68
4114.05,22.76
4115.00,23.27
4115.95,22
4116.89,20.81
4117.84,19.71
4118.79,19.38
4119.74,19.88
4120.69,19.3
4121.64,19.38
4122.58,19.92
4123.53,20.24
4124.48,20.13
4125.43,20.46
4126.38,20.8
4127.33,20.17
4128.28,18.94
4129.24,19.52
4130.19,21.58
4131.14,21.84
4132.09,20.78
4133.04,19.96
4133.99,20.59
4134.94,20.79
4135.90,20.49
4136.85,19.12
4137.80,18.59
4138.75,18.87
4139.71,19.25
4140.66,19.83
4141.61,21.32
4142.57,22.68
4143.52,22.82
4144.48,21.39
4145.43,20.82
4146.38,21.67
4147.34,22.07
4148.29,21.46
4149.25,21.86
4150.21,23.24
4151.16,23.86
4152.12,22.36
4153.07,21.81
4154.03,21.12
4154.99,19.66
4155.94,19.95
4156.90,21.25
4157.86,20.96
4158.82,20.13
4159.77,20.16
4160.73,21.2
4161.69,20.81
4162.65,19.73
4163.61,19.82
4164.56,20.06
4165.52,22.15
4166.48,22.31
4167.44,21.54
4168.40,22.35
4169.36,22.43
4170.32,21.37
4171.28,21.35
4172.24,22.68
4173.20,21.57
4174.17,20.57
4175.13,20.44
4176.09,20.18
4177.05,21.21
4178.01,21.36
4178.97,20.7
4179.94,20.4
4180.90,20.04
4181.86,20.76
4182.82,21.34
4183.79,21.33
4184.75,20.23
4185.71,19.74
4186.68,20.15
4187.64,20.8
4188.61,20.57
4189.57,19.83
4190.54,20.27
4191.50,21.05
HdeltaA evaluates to 1.0 angstrom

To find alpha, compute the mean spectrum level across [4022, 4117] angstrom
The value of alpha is 21.1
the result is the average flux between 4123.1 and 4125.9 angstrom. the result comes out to 20.3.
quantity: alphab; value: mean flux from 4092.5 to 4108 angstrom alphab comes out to 20.5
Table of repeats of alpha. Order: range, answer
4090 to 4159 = 20.8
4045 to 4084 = 21.6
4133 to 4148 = 20.7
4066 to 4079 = 21.6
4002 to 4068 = 21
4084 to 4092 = 20.8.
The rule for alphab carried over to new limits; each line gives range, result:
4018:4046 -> 20.4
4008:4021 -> 21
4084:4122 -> 20.8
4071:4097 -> 21.1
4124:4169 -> 20.9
